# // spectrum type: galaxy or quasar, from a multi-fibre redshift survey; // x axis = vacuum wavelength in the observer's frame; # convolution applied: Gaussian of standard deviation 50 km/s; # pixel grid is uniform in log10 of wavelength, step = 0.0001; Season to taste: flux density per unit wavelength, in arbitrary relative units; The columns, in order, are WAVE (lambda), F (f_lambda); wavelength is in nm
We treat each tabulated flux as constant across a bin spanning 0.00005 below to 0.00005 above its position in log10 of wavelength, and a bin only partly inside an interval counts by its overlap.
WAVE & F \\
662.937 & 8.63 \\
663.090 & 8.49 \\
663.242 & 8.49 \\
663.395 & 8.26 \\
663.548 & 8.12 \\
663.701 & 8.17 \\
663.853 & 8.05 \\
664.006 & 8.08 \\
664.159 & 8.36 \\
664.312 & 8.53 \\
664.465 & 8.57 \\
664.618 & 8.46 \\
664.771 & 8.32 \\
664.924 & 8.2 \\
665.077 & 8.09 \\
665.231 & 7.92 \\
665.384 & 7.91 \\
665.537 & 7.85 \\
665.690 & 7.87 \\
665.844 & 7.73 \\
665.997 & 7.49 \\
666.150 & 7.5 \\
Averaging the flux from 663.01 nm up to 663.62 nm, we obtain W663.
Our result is 8.34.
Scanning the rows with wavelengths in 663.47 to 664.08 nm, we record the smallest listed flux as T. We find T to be 8.05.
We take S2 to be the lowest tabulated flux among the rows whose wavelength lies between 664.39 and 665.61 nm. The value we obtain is 7.85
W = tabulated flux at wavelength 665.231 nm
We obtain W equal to 7.92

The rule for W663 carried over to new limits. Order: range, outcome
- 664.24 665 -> 8.42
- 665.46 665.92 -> 7.81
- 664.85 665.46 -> 8.02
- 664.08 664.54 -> 8.48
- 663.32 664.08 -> 8.14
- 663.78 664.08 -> 8.06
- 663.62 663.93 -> 8.12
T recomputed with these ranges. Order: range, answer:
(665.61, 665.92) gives 7.73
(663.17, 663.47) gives 8.26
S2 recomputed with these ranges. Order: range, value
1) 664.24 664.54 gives 8.53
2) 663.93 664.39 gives 8.08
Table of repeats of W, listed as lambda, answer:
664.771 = 8.32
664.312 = 8.53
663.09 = 8.49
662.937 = 8.63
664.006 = 8.08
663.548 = 8.12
